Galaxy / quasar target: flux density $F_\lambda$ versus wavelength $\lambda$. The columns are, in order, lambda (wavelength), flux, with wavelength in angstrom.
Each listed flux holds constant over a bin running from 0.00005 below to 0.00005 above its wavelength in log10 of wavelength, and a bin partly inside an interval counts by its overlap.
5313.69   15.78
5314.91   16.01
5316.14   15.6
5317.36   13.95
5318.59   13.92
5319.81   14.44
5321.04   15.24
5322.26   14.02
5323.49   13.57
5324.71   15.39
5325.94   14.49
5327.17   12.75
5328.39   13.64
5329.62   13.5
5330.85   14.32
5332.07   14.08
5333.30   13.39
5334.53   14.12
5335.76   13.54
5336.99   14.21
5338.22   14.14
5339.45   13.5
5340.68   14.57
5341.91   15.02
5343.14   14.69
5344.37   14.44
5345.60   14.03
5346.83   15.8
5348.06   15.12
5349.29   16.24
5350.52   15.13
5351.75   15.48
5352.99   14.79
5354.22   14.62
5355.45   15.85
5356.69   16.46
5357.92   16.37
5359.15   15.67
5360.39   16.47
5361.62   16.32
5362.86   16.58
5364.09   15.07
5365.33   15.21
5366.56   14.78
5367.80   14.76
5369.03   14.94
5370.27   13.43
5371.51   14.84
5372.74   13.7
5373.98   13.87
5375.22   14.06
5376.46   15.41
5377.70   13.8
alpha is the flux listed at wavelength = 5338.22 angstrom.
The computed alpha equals 14.14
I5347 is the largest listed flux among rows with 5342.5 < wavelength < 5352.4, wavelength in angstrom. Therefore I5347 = 16.24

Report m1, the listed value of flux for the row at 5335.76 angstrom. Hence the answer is 13.54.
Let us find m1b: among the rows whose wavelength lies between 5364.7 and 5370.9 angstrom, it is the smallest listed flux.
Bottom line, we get 13.43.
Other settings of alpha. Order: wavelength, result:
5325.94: 14.49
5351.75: 15.48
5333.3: 13.39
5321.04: 15.24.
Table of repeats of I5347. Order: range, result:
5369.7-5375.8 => 14.84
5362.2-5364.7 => 16.58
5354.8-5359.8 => 16.46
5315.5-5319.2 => 15.6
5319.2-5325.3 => 15.39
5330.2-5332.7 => 14.32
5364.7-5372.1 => 15.21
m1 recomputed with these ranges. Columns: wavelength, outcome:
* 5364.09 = 15.07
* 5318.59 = 13.92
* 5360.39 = 16.47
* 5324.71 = 15.39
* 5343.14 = 14.69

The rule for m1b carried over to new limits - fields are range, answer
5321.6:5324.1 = 13.57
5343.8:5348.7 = 14.03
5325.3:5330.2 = 12.75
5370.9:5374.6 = 13.7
